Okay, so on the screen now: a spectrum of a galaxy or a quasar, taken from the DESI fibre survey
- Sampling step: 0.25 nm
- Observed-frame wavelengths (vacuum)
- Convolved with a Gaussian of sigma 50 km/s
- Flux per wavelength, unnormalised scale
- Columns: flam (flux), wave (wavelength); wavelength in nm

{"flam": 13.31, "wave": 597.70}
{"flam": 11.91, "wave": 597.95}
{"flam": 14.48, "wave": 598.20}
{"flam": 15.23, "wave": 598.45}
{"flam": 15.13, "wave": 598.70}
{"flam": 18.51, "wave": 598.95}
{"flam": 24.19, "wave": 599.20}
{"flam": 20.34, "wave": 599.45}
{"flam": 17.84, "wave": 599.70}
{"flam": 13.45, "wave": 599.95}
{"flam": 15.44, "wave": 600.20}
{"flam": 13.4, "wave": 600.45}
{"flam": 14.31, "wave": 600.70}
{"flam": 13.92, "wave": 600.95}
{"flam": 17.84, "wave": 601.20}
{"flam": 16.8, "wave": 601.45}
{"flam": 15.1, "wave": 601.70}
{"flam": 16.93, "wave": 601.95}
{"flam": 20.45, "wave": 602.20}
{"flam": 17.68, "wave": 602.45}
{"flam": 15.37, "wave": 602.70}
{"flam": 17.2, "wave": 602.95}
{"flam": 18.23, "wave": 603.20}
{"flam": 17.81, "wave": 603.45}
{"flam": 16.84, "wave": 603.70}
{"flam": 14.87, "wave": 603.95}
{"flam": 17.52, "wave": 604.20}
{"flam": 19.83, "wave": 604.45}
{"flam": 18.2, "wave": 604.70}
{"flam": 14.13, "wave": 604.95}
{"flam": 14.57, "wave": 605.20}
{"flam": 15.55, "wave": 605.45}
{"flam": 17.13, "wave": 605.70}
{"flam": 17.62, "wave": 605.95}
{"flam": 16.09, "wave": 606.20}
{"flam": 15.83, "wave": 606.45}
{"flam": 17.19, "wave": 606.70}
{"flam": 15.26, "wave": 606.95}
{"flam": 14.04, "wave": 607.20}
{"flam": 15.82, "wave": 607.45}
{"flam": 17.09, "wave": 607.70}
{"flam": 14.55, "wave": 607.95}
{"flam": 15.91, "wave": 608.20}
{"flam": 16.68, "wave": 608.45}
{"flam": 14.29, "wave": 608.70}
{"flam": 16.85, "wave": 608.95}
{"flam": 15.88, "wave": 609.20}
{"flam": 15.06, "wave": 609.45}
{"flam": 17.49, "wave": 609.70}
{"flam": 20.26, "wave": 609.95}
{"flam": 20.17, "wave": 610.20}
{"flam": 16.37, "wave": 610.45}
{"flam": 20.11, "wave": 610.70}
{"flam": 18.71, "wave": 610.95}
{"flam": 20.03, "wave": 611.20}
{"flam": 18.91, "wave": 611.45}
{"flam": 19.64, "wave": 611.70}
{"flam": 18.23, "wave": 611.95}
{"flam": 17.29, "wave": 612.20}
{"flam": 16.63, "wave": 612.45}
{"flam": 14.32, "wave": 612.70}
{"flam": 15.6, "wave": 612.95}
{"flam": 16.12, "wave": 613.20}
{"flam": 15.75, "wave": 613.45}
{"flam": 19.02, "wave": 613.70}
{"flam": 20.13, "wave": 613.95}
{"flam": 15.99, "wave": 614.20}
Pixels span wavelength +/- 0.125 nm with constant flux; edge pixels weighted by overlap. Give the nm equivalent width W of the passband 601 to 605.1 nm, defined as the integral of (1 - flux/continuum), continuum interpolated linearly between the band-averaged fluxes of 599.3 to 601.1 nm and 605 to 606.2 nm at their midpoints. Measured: -0.313 nm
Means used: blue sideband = 15.7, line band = 17.1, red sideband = 16.1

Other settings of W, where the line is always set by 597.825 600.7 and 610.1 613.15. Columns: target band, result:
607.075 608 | 0.103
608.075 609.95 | 0.137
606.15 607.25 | 0.096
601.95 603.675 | -0.096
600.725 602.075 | 0.047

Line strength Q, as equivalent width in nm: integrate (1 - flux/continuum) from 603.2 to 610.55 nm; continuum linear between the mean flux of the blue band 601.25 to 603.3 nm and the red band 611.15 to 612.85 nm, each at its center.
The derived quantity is 0.389 nm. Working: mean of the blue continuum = 17.2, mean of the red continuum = 17.7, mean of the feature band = 16.5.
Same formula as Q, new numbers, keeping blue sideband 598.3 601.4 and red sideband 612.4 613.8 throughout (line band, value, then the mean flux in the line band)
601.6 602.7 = -0.054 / 17.3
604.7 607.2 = 0.071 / 15.9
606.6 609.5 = 0.110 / 15.7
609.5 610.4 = -0.134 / 18.7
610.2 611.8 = -0.276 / 19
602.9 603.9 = -0.051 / 17.3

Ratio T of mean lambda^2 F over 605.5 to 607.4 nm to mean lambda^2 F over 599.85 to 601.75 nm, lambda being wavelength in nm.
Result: 1.1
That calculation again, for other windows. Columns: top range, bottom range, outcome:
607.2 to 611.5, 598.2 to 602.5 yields 1.06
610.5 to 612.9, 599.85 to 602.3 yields 1.19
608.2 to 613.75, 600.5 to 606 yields 1.07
